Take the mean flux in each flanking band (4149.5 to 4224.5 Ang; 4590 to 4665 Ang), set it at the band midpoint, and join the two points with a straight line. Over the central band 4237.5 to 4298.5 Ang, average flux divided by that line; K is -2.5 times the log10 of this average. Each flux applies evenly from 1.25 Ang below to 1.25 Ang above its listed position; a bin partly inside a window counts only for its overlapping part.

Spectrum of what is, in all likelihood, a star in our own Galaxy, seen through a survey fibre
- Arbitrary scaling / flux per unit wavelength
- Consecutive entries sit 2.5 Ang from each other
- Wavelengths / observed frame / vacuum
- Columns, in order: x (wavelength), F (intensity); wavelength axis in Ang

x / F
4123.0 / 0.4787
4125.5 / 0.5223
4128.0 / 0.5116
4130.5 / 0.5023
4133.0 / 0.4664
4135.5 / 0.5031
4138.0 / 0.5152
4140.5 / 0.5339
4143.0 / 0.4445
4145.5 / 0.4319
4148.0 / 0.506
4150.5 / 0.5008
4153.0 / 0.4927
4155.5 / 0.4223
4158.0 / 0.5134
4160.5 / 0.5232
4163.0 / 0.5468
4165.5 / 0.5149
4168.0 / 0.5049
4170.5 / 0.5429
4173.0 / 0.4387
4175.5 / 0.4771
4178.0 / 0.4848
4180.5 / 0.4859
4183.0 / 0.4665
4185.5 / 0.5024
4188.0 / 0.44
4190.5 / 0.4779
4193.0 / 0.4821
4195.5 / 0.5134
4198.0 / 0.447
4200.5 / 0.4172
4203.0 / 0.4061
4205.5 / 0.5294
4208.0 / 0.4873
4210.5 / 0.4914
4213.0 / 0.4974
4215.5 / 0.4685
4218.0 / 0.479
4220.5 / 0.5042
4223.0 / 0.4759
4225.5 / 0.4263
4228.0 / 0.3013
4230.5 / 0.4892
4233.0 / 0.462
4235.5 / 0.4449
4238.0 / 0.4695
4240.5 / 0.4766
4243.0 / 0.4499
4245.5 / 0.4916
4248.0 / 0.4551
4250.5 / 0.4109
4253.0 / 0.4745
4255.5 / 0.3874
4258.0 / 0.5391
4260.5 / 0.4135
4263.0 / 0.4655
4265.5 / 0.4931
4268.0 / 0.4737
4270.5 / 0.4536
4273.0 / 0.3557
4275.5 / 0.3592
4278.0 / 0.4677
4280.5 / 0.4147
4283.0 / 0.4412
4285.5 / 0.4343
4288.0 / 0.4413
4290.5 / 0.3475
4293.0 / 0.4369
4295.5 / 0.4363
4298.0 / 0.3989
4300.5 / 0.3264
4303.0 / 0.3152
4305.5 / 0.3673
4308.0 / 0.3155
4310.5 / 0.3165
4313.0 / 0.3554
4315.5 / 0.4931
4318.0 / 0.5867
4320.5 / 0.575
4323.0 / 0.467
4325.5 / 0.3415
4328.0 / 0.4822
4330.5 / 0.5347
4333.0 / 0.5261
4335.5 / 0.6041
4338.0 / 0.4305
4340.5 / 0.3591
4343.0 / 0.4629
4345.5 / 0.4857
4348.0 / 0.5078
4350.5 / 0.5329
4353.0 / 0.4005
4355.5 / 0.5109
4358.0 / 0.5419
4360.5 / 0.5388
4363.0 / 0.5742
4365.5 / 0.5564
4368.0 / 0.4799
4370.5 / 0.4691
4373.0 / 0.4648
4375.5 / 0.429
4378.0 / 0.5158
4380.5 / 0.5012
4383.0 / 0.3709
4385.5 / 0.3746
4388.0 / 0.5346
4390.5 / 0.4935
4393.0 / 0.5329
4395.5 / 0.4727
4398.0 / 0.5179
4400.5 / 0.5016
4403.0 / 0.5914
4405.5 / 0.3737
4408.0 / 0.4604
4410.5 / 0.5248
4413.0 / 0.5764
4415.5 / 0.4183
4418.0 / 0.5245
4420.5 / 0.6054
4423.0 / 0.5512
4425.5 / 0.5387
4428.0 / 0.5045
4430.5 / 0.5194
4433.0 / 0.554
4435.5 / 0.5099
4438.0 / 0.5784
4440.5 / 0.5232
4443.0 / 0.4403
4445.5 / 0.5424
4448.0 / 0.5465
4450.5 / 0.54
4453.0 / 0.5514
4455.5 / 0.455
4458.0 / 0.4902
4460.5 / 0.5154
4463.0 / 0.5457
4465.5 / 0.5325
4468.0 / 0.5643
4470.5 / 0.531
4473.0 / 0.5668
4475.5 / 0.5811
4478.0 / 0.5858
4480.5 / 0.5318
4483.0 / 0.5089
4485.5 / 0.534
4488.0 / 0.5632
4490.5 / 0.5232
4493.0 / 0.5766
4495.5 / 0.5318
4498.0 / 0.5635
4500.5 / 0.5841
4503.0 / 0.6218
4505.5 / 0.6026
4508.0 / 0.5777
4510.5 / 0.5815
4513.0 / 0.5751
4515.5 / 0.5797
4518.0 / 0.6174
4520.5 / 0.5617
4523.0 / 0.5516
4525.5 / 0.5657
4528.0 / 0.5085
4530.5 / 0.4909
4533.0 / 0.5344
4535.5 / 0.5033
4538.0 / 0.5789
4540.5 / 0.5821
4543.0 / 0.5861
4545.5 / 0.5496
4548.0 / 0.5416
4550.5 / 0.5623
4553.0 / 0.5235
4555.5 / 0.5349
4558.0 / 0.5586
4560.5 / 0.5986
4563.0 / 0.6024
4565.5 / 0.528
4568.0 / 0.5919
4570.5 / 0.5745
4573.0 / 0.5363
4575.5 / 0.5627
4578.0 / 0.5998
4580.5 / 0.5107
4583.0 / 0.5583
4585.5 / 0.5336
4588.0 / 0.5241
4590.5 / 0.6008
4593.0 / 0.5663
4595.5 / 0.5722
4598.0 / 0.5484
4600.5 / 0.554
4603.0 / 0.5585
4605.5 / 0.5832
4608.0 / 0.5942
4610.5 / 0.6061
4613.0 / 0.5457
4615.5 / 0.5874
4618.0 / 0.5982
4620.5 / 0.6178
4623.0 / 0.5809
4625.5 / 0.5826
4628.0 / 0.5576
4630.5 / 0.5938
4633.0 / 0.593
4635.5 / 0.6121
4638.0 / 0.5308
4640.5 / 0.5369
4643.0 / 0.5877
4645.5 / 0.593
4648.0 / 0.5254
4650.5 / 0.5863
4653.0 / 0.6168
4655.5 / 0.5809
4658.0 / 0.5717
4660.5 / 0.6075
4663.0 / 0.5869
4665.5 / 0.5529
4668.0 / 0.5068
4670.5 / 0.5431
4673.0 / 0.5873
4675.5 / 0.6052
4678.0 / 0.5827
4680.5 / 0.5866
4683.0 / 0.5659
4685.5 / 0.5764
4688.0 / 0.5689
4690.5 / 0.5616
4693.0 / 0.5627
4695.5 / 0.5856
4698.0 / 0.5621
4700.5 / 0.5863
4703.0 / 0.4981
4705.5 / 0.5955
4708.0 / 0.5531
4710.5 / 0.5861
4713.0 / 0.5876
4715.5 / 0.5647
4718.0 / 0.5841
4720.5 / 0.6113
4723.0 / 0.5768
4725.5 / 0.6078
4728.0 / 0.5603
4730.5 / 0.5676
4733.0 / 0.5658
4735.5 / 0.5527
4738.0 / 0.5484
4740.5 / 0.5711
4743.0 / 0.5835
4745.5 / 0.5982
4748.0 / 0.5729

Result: 0.14 mag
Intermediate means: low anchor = 0.484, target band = 0.44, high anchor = 0.579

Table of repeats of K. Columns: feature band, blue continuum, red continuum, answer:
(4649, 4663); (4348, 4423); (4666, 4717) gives -0.06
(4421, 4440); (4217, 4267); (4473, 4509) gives 0.00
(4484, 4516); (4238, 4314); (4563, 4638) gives -0.09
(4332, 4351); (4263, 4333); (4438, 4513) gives -0.07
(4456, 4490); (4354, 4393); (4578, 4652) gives -0.03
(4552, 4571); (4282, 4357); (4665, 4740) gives -0.08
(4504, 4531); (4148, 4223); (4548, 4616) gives -0.03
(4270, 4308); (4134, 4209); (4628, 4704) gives 0.27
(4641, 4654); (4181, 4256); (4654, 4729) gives -0.03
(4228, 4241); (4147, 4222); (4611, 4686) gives 0.10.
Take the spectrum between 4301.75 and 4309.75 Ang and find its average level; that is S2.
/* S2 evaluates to 0.332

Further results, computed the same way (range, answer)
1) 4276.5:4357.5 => 0.442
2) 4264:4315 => 0.399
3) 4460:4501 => 0.549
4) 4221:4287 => 0.444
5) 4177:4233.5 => 0.467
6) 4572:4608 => 0.559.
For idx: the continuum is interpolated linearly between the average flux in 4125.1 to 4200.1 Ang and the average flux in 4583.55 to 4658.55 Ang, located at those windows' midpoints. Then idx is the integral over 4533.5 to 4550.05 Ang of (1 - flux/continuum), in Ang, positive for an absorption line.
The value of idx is 0.11 Ang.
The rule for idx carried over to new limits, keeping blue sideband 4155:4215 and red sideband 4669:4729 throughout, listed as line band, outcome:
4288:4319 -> 7.0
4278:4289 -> 1.4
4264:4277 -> 1.8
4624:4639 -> -0.4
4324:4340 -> 0.9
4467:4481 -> -0.7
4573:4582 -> 0.0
